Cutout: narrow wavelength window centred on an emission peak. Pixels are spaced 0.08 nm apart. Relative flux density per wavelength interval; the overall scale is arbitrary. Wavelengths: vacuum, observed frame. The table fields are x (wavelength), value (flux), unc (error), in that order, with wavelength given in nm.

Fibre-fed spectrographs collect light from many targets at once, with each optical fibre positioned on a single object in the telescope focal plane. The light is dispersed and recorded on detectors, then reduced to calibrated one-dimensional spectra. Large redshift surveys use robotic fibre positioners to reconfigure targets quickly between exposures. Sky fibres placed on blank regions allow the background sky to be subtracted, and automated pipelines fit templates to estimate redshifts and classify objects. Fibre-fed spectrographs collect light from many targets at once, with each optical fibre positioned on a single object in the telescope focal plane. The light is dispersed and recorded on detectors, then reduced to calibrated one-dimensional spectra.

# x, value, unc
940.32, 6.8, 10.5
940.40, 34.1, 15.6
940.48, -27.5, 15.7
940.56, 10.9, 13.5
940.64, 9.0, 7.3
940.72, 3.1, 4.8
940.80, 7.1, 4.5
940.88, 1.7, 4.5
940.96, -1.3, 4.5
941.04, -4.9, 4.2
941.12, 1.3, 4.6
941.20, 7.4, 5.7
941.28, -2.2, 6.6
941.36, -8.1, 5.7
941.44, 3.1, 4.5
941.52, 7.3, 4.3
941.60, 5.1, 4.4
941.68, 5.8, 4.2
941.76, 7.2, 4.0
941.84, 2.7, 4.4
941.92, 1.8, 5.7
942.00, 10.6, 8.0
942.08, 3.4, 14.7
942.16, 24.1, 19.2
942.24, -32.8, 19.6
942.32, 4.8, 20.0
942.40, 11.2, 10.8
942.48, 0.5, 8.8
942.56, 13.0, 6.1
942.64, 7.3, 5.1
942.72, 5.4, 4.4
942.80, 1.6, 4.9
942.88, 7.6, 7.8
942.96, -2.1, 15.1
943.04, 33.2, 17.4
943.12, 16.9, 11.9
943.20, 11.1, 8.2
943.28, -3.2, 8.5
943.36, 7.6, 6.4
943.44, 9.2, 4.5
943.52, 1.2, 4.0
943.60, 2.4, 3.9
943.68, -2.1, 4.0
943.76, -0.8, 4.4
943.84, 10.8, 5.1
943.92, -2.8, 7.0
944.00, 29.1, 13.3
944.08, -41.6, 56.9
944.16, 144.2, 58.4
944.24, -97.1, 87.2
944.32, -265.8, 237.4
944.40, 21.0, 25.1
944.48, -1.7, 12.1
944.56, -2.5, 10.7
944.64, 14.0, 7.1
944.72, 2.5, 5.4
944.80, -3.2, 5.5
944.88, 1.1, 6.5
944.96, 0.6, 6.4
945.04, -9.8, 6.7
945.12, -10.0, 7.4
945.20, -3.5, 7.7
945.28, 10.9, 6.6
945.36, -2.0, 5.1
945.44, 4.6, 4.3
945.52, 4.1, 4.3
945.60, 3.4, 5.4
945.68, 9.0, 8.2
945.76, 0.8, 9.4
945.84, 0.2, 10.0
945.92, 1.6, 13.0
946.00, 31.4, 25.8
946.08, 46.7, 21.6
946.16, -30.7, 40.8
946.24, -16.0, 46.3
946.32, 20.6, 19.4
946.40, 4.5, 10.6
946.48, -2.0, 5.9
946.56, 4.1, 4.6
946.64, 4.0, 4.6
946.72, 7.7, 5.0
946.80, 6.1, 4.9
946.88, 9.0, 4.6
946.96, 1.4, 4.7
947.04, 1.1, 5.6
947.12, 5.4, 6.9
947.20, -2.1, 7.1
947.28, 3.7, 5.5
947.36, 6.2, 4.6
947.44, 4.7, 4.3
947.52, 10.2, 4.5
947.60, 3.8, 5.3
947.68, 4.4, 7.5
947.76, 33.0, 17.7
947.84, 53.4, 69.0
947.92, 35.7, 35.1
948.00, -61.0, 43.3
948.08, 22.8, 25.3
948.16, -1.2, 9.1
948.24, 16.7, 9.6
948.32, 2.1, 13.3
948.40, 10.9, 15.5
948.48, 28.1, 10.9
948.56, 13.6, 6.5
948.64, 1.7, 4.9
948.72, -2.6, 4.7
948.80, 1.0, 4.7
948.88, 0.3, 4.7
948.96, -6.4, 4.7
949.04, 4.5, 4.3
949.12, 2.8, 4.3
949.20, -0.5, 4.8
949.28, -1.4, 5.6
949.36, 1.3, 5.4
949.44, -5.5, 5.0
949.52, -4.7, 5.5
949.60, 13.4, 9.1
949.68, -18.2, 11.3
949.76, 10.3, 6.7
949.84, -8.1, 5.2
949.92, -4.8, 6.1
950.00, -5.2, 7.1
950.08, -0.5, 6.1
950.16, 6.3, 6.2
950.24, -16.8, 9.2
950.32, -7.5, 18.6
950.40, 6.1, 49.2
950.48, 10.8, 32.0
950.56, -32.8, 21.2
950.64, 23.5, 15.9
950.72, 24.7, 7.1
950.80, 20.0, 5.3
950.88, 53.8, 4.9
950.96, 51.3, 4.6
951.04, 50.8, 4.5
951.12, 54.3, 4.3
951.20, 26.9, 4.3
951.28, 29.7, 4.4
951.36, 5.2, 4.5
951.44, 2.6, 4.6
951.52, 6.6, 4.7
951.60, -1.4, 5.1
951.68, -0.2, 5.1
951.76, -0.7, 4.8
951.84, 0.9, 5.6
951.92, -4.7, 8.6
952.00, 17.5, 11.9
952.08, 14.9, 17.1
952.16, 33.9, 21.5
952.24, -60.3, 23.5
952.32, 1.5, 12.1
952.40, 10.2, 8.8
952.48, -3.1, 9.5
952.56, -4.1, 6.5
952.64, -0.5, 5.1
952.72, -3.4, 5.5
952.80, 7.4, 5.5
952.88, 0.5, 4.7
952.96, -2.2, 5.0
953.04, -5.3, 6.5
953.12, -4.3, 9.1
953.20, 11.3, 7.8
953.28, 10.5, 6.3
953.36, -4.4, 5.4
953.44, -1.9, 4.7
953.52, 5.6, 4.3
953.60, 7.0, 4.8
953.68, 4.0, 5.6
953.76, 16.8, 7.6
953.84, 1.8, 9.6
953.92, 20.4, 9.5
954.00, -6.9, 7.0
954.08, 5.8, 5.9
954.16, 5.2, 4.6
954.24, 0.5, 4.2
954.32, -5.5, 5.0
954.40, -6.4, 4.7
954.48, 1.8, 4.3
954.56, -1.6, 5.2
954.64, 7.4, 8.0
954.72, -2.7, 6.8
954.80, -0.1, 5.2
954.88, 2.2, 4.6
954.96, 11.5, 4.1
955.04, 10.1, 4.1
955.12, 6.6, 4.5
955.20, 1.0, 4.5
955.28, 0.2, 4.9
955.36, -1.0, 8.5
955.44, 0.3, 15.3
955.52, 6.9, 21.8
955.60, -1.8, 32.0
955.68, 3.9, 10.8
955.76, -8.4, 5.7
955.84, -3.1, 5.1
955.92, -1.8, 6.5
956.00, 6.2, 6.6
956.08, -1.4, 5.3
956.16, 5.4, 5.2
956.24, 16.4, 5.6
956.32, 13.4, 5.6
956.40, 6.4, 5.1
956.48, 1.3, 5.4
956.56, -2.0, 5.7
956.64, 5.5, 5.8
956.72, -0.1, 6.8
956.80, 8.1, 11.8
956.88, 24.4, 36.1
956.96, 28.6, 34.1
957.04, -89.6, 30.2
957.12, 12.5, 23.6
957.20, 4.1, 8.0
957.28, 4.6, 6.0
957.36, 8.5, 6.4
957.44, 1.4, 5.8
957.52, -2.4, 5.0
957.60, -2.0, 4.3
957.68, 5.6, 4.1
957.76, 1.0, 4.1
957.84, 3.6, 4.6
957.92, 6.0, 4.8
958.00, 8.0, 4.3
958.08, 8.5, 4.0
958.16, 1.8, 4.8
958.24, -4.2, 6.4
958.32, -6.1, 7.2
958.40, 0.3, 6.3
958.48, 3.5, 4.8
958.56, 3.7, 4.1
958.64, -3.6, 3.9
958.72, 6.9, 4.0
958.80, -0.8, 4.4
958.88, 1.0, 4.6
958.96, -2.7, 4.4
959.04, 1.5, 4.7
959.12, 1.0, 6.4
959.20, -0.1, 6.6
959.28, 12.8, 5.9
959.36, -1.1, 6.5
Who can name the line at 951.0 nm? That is H-beta 4861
